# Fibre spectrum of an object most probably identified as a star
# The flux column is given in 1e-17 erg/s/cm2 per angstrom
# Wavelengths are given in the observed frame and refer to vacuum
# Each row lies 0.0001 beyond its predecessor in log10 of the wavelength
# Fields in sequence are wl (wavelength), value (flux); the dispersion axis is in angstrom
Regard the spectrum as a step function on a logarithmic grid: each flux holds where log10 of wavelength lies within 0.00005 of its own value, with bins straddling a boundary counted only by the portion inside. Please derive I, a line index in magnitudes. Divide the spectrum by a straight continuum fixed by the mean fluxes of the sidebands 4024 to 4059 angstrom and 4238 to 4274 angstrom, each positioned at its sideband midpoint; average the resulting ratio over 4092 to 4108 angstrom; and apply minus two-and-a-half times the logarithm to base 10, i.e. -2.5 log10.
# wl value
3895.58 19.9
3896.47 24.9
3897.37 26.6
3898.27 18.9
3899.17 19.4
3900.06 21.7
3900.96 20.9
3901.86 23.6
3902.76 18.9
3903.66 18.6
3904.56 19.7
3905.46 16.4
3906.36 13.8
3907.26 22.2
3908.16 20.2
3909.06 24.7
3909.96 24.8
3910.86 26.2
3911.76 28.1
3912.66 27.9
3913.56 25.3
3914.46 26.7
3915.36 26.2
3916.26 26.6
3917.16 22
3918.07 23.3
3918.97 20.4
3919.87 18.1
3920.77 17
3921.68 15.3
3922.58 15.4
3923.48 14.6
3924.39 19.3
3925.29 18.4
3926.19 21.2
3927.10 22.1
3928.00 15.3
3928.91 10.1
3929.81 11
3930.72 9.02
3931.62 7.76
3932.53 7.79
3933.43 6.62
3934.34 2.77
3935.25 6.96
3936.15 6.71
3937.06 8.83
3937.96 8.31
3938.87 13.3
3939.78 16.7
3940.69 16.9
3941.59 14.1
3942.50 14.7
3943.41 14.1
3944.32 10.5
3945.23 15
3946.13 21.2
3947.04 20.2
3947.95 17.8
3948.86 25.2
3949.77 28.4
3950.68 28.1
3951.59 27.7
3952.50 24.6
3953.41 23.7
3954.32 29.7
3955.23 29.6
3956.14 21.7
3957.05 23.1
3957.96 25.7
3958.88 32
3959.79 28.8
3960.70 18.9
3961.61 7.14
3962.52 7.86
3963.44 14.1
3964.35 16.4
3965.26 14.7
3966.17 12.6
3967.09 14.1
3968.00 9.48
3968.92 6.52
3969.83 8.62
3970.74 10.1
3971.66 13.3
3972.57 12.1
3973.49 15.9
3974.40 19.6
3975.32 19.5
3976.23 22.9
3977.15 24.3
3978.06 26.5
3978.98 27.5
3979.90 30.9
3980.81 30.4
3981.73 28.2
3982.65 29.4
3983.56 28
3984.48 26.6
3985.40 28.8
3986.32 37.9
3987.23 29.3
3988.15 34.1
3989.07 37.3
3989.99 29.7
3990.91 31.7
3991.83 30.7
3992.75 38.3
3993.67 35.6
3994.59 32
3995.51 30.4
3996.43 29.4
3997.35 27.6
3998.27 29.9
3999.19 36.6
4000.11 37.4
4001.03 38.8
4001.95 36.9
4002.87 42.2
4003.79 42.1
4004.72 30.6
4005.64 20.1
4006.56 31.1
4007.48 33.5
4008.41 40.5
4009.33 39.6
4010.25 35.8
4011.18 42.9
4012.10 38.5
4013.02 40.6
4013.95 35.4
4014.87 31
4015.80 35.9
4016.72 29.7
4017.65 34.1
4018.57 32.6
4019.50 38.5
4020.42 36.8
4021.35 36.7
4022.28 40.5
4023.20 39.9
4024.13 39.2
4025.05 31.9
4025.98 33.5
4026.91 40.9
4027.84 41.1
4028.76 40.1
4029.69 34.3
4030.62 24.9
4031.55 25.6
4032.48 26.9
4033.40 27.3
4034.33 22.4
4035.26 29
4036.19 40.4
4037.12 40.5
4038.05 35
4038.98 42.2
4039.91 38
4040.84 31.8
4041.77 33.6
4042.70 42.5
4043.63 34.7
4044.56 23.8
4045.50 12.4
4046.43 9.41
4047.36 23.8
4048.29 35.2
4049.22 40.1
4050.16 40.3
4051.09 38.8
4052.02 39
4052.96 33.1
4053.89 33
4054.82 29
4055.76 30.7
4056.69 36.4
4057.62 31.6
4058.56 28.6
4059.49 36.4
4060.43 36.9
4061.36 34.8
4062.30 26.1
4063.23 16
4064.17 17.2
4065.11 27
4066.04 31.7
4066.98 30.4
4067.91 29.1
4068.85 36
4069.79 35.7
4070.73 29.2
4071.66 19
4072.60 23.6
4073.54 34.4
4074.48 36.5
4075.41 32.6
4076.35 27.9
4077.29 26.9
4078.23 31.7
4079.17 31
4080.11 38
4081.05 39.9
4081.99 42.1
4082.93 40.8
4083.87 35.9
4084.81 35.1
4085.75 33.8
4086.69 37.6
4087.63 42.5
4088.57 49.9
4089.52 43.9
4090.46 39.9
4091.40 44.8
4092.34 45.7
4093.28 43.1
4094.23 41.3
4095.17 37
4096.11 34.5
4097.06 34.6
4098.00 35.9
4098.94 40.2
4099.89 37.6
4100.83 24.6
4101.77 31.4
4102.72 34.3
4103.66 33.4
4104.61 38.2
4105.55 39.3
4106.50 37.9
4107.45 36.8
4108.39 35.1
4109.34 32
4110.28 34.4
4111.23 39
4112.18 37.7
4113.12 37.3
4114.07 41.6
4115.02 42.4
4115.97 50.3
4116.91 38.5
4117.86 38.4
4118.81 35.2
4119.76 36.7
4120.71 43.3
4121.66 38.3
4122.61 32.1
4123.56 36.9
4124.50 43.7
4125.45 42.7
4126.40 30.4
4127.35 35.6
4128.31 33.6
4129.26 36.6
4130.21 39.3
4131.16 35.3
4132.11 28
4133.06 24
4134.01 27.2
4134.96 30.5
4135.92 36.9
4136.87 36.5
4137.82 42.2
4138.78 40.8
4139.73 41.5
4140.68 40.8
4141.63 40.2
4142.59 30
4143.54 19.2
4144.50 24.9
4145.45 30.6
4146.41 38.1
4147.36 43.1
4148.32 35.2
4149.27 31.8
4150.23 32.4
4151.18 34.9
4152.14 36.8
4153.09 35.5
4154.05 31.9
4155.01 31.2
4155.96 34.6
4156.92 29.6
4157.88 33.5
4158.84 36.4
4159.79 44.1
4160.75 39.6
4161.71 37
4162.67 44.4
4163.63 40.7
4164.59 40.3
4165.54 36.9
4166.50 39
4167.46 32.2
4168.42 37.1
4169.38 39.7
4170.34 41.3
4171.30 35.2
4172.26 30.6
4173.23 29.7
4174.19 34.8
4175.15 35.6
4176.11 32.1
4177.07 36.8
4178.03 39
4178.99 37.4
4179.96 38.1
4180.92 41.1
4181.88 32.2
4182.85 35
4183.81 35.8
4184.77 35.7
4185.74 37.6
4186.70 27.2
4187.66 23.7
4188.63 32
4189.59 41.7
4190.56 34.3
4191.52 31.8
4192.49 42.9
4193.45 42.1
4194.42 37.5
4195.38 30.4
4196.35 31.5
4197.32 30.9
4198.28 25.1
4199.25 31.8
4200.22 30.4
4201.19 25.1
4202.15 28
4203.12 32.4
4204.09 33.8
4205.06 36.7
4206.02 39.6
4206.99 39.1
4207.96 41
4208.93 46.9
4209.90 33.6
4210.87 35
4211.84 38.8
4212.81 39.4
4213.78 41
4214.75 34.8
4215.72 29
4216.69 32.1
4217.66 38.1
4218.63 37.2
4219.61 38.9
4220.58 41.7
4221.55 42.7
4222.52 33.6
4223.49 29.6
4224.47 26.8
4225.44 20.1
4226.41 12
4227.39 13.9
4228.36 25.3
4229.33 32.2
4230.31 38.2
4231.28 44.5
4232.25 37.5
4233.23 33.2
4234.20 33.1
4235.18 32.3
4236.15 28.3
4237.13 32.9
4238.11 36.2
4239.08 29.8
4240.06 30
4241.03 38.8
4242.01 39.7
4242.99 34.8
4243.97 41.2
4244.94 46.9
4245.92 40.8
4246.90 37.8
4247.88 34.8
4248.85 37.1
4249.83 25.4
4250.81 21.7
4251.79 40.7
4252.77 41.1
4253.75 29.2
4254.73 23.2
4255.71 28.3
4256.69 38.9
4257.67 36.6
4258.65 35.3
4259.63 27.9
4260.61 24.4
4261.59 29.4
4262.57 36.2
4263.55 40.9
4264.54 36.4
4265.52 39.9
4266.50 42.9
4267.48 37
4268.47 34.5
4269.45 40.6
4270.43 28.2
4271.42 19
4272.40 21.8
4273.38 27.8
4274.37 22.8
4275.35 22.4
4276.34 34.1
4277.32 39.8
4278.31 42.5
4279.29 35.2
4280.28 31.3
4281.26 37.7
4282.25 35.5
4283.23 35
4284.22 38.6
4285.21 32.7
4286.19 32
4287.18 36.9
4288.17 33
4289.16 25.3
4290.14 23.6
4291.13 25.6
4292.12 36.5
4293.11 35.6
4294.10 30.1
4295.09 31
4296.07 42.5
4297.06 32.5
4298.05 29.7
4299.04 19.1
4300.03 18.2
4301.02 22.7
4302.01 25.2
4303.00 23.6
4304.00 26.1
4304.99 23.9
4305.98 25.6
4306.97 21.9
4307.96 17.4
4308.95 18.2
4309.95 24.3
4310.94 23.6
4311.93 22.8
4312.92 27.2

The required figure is -0.118 mag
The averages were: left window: 32.6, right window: 33.9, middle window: 36.7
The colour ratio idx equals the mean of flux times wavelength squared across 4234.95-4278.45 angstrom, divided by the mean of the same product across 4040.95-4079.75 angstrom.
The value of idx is 1.21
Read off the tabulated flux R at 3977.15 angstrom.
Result 24.3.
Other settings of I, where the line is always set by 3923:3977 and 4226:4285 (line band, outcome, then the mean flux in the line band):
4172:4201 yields -0.16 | 34.1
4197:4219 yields -0.14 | 34.8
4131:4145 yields -0.23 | 33.2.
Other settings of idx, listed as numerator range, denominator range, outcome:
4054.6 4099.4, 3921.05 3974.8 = 2.27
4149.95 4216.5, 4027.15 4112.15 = 1.11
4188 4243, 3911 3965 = 2.12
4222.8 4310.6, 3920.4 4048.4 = 1.39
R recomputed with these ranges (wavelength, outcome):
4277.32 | 39.8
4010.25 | 35.8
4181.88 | 32.2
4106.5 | 37.9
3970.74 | 10.1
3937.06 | 8.83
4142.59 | 30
